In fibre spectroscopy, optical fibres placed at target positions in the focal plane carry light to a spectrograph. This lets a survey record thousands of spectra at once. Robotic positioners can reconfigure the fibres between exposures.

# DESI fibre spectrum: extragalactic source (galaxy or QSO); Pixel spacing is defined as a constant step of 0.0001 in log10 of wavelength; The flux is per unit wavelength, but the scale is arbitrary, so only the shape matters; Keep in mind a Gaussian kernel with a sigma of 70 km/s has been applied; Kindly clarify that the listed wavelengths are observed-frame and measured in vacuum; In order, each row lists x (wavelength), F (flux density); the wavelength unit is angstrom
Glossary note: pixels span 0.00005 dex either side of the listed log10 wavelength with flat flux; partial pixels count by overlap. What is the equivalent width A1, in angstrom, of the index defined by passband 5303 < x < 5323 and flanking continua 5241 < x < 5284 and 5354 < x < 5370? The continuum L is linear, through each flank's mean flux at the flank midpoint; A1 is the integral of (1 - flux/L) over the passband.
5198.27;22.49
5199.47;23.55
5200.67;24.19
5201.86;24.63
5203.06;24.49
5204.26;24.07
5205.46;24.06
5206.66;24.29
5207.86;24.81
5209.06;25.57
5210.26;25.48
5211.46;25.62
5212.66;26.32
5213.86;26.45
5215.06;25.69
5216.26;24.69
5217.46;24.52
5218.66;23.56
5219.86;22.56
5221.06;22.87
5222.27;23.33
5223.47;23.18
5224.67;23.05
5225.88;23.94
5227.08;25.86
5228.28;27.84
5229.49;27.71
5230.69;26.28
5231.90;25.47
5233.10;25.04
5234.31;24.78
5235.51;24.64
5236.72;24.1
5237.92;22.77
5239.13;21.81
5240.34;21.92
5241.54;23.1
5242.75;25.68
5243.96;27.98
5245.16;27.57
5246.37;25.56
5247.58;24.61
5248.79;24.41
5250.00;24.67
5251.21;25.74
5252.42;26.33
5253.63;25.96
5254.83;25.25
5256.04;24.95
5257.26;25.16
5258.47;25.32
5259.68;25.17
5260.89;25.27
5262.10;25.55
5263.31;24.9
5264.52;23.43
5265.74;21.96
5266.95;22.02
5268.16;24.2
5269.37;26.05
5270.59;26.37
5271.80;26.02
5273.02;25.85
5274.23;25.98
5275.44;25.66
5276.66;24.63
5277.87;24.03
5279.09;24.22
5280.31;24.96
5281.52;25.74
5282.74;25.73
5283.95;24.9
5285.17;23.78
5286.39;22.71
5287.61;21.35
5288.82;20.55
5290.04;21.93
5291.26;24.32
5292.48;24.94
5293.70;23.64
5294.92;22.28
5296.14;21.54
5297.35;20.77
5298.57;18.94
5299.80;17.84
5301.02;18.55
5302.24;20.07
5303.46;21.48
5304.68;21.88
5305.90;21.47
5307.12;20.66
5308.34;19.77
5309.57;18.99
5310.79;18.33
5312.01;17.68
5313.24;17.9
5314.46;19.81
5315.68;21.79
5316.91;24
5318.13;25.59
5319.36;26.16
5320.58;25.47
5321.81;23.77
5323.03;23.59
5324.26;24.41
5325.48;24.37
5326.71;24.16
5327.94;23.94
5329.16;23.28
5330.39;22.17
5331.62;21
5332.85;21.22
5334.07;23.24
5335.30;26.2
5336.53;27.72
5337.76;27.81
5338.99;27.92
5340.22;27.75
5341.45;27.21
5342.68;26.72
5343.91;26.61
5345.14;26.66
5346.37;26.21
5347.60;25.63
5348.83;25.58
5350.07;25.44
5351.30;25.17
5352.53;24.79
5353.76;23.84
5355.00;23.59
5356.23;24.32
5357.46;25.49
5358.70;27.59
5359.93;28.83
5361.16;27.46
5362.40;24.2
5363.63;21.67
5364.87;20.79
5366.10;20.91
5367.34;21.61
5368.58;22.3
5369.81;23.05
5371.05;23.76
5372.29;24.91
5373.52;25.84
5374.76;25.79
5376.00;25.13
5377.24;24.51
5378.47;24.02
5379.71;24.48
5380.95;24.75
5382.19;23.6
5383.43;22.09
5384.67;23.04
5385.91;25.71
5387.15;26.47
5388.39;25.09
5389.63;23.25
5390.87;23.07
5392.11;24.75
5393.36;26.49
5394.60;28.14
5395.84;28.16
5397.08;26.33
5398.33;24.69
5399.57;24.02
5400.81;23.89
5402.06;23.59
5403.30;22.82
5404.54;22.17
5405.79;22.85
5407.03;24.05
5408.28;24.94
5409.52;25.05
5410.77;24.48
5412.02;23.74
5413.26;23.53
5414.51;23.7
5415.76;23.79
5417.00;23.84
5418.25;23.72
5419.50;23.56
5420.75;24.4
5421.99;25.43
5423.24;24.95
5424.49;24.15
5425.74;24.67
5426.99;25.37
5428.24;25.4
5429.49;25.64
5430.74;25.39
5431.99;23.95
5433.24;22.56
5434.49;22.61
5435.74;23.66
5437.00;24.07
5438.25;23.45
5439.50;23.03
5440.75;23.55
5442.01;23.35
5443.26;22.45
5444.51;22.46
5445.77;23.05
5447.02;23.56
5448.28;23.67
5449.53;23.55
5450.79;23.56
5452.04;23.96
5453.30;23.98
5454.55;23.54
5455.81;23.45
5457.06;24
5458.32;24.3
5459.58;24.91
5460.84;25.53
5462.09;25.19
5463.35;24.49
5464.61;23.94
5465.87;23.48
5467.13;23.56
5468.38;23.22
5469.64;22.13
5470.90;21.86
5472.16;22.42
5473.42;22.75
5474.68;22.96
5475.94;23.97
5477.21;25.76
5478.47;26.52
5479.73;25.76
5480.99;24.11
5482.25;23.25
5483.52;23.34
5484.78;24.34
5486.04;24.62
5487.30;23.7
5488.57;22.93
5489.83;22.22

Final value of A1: 2.4 angstrom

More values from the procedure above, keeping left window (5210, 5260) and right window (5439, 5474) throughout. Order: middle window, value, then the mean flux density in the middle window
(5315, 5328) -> 0.1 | 24.3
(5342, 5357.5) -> -0.8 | 25.4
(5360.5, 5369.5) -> 0.5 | 22.8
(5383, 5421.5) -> -0.8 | 24.4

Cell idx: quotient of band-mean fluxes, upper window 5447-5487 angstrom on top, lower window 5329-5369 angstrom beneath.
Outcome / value 0.96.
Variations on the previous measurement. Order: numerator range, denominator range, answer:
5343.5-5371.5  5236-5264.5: 0.99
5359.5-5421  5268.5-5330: 1.06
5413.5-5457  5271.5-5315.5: 1.08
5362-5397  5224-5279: 0.97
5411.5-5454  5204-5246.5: 0.96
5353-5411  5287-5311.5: 1.17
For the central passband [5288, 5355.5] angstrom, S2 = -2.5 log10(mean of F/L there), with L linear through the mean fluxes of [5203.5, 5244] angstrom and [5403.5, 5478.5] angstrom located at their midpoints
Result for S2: 0.05 mag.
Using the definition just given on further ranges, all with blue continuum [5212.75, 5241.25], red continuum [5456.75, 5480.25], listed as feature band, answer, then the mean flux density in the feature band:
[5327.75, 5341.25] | -0.026 mag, 24.9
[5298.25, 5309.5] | 0.210 mag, 20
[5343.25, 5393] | -0.016 mag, 24.6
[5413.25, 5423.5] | 0.000 mag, 24.1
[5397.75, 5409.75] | 0.016 mag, 23.8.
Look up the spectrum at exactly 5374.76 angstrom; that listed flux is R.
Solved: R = 25.79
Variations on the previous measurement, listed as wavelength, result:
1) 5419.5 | 23.56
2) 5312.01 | 17.68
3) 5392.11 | 24.75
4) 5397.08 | 26.33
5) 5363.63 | 21.67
